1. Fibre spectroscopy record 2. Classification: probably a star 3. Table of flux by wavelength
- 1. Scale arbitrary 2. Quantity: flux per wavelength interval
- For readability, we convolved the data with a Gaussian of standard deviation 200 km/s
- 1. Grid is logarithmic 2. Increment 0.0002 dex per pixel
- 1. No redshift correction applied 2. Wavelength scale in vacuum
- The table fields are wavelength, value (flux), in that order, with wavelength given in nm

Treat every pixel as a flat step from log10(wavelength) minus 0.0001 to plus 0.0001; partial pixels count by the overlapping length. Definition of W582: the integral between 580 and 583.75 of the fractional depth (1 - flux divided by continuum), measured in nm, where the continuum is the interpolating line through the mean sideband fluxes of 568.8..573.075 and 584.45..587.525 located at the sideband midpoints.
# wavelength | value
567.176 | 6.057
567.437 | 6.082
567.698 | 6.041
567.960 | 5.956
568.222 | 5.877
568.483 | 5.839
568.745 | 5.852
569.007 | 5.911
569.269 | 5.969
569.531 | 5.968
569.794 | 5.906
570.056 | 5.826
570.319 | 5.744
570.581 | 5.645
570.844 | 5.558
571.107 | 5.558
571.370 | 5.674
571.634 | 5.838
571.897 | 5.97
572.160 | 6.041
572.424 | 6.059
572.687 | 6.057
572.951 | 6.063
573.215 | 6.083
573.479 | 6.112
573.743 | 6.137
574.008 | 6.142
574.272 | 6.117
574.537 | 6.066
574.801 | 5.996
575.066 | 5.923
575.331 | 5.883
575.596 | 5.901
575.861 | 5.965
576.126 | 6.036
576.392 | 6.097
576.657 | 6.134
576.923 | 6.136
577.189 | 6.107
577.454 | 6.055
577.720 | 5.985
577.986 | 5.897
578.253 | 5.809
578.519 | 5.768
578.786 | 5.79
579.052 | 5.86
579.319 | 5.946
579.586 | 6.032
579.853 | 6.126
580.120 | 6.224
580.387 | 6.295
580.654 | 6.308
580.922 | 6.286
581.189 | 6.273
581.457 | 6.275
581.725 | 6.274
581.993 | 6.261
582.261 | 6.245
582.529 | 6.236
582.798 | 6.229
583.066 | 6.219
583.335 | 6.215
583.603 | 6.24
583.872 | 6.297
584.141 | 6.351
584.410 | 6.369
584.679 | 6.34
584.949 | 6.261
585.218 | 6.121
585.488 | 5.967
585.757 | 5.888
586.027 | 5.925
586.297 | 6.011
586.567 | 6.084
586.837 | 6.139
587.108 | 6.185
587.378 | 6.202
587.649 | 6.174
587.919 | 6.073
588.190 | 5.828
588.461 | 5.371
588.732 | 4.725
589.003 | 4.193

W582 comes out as -0.13 nm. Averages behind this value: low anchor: 5.86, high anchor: 6.11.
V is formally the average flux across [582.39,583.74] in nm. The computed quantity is 6.23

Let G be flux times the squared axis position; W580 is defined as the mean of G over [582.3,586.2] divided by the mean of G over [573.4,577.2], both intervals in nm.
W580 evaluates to 1.06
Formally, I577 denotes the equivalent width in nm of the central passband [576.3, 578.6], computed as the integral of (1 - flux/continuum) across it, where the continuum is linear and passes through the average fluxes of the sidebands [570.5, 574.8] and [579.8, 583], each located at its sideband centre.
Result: 0.04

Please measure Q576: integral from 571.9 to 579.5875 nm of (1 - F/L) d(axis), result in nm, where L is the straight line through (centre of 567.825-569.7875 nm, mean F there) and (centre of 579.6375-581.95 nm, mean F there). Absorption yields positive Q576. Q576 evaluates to 0.13 nm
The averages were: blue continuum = 5.91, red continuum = 6.25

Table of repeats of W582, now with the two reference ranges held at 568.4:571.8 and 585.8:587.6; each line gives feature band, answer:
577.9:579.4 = 0.026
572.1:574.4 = -0.096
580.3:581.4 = -0.057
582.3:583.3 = -0.036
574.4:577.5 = -0.068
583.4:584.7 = -0.059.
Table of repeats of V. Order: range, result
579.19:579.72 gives 5.99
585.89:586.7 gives 6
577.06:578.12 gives 6.01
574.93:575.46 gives 5.9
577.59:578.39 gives 5.89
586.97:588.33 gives 6.09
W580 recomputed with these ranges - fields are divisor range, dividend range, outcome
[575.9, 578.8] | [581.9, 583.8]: 1.06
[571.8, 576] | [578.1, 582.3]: 1.03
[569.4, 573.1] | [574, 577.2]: 1.05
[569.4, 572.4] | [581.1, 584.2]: 1.12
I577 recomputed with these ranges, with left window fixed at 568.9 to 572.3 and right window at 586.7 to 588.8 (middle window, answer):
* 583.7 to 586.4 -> -0.13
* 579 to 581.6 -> -0.14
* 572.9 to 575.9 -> -0.11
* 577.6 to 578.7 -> 0.00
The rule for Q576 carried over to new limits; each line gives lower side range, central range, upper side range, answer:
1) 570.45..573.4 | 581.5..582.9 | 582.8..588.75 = -0.05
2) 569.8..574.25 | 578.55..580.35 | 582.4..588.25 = 0.01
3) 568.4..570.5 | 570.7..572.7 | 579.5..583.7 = 0.04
